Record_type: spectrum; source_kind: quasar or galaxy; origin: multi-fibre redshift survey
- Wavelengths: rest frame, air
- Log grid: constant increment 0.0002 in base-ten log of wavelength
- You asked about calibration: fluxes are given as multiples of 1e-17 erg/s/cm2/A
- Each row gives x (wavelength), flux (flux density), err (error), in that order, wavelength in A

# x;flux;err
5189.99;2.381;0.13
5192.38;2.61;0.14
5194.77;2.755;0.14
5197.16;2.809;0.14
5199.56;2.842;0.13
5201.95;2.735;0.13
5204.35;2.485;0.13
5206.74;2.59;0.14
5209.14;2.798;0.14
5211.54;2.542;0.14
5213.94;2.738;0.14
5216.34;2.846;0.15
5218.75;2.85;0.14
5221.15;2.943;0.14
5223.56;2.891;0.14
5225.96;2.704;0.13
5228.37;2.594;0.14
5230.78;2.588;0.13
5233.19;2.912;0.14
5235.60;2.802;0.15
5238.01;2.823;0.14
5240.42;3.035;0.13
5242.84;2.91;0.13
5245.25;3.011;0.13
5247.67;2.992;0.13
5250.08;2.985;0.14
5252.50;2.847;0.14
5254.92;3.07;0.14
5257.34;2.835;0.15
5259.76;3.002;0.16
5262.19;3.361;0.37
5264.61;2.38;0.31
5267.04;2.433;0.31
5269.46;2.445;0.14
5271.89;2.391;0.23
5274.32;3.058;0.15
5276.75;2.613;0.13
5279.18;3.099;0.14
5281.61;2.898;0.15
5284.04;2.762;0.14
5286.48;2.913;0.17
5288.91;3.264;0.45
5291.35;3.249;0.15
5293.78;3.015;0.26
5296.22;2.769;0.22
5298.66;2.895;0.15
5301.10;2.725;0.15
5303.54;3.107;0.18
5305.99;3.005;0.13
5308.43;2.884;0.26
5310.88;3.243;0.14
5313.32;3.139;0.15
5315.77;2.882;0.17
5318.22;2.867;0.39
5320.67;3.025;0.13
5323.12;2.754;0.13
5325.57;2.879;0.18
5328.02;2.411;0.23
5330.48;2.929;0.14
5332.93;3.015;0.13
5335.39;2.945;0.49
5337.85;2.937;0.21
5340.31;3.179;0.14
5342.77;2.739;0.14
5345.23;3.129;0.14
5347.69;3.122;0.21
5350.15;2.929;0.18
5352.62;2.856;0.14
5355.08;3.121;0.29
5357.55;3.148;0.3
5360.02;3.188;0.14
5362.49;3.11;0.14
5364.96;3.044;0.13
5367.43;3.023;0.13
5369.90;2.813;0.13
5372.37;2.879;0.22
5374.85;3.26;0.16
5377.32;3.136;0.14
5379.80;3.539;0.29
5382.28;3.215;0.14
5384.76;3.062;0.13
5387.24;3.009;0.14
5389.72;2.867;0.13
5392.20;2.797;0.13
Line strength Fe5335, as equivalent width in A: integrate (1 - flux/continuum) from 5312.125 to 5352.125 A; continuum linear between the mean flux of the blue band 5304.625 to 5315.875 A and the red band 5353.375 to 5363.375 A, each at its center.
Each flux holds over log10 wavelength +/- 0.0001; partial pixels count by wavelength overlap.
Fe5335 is 2.0 A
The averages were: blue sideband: 3.05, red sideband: 3.13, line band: 2.93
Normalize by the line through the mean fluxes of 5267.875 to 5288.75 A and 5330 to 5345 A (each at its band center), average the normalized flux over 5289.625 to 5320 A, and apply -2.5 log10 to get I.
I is -0.043 mag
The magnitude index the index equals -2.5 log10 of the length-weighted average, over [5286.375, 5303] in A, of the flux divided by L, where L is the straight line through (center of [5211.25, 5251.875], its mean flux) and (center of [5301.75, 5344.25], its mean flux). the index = -0.03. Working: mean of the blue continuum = 2.84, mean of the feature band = 2.99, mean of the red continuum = 2.94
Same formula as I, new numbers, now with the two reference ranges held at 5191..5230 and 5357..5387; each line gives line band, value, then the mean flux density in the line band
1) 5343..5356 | 0.019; 3.01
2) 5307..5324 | 0.001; 2.98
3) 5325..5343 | 0.051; 2.89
